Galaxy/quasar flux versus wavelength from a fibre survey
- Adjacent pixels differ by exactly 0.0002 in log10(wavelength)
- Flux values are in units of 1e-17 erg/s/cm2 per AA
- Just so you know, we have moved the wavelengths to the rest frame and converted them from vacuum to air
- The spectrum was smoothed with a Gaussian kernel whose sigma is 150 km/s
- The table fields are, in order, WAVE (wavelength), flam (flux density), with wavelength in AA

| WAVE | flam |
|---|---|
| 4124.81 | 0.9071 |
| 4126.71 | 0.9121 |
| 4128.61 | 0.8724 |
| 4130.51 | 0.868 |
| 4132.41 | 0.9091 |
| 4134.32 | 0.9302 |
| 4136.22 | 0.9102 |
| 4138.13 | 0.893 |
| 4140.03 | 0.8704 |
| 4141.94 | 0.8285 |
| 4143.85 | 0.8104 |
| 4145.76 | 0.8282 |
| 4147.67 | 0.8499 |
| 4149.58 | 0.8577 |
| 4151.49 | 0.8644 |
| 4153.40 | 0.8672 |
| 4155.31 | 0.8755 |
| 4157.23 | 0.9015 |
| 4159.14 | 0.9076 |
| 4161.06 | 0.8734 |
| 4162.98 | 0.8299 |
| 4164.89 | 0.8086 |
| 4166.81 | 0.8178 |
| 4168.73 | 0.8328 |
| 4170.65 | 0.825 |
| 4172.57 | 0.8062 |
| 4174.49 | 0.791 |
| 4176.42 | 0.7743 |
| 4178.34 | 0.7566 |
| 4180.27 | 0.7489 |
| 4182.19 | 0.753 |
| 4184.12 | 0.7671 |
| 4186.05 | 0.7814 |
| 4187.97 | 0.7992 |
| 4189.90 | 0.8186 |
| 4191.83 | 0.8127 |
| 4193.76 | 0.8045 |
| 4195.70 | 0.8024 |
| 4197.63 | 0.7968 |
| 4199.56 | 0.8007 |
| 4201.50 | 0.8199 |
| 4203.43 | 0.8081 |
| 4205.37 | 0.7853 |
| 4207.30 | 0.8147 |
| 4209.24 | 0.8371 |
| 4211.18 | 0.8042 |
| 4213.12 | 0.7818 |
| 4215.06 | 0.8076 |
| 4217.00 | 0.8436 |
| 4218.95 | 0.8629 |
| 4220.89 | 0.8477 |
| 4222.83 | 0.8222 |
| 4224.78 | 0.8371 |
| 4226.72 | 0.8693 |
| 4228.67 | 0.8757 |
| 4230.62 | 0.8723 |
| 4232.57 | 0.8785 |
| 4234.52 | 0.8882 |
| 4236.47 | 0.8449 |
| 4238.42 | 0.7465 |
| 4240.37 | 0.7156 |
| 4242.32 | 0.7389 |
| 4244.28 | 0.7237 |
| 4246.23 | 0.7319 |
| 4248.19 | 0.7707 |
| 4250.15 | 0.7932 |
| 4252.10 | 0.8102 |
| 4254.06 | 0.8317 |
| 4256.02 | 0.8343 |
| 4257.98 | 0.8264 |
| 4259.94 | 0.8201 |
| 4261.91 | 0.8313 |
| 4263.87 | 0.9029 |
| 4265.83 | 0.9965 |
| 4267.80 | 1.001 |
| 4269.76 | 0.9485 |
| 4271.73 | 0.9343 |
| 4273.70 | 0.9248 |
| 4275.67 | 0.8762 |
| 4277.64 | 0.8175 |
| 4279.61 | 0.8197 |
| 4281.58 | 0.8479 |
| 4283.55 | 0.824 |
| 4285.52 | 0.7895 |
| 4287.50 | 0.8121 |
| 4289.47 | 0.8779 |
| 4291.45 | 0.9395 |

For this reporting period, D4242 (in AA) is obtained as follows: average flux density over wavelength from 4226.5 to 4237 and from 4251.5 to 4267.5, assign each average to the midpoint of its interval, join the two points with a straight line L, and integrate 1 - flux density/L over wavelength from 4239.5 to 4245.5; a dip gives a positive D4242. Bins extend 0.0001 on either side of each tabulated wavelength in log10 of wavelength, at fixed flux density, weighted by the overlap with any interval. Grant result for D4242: 0.98 AA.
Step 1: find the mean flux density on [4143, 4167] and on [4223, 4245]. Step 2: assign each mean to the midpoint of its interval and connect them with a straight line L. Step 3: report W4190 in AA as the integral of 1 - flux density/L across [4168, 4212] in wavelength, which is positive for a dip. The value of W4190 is 2.2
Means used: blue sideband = 0.855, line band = 0.797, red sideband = 0.818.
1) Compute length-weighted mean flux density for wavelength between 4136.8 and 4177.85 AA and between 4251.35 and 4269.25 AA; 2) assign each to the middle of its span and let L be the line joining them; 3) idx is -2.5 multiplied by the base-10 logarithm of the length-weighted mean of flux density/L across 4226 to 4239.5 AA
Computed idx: 0.019 mag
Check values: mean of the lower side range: 0.843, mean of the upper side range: 0.876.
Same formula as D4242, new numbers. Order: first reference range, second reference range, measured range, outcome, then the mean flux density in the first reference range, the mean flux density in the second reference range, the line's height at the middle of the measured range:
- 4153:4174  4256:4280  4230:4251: 2.1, 0.848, 0.891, 0.88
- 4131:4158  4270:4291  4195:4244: 2.5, 0.871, 0.858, 0.864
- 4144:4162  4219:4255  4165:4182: 1.2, 0.867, 0.812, 0.854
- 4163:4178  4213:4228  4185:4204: 0.4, 0.807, 0.838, 0.822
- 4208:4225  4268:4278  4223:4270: 2.0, 0.826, 0.913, 0.872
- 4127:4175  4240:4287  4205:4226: 0.6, 0.859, 0.839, 0.848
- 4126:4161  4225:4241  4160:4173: 0.6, 0.875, 0.839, 0.866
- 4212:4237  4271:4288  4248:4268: -0.1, 0.848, 0.849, 0.849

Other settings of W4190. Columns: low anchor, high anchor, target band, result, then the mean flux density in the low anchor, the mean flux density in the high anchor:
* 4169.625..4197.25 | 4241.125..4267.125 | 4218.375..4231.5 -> -0.8 AA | 0.789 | 0.818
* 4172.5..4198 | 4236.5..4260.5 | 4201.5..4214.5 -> -0.4 AA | 0.786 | 0.781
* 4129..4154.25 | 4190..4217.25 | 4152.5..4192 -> 1.1 AA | 0.868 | 0.808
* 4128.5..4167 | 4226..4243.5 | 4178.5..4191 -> 1.0 AA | 0.866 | 0.823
